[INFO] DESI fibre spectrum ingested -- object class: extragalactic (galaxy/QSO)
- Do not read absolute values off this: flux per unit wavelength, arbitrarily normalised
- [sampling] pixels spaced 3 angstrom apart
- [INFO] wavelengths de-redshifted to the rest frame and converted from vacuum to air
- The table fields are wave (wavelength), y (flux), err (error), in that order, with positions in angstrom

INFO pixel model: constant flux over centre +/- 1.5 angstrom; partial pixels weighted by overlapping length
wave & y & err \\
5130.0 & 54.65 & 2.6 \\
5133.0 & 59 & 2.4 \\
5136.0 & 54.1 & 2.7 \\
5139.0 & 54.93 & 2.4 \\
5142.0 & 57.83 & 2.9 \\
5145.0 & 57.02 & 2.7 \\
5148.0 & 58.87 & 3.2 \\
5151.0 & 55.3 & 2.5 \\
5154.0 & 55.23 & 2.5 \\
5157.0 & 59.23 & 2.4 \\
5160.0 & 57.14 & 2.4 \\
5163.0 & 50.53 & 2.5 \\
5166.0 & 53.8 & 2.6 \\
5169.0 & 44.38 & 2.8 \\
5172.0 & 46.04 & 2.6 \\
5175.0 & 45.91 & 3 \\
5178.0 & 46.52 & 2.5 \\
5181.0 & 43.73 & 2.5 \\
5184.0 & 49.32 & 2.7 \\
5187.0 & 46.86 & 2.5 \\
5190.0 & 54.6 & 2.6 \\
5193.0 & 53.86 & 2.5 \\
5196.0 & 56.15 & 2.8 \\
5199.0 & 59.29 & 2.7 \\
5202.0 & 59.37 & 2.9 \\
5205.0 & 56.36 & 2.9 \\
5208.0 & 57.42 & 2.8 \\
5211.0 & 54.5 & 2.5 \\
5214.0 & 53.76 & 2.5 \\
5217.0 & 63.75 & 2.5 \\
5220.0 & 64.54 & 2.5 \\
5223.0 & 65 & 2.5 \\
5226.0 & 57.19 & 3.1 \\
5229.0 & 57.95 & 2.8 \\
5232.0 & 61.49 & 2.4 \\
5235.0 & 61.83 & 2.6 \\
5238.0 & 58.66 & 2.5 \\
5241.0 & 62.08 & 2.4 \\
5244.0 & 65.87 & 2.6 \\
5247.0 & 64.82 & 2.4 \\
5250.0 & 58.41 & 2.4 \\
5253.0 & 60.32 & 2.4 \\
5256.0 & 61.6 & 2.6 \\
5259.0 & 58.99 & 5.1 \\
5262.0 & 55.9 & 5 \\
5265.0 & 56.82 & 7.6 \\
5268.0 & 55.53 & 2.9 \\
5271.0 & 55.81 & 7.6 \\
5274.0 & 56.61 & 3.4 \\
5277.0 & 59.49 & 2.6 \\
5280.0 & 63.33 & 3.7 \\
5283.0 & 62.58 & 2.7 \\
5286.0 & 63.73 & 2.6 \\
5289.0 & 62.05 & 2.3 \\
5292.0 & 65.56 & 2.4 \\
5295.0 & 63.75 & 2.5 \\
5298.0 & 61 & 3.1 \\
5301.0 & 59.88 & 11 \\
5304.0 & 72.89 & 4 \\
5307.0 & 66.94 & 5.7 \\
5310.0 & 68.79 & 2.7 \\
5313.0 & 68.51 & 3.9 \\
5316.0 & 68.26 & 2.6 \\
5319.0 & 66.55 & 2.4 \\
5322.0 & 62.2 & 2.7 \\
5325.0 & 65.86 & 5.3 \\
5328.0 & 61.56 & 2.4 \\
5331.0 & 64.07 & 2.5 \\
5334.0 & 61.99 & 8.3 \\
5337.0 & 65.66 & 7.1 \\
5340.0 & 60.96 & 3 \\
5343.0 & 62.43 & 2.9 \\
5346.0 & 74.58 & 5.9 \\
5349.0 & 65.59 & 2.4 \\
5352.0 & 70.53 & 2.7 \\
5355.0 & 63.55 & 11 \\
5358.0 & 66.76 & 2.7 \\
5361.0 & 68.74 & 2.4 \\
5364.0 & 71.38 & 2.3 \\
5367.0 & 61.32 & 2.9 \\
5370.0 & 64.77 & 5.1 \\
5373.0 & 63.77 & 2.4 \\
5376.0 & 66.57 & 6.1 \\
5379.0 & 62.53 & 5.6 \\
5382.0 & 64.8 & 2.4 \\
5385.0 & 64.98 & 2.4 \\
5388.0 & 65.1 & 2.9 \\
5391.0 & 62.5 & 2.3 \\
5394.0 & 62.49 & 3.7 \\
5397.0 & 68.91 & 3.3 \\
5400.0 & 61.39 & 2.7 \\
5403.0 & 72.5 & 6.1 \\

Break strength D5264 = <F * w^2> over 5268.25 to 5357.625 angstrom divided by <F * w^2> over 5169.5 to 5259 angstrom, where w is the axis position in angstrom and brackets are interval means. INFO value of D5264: 1.2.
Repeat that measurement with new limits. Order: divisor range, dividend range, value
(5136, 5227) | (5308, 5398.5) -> 1.28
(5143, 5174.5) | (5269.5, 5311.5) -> 1.24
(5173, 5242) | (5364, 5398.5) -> 1.23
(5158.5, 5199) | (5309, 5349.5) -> 1.38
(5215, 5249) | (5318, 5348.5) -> 1.08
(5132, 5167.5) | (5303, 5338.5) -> 1.26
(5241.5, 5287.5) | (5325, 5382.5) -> 1.13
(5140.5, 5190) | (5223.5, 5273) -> 1.19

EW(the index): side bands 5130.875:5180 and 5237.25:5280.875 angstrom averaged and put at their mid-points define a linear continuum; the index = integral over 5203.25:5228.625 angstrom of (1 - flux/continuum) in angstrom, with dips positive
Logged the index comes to -0.9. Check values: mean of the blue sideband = 53.4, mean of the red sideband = 59.6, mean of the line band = 59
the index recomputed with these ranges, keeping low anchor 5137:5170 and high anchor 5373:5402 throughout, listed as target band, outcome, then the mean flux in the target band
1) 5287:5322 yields -2.58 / 65.6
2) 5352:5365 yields -0.92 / 67.8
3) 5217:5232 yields -0.92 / 61.5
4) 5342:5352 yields -0.86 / 68.2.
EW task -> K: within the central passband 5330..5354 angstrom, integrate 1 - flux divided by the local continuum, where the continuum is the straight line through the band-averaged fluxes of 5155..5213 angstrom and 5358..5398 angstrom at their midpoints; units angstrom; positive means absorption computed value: -1.09 angstrom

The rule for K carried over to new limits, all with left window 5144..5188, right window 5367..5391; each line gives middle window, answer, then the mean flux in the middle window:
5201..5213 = -0.64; 56.7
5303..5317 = -2.07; 69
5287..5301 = -0.87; 62.8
